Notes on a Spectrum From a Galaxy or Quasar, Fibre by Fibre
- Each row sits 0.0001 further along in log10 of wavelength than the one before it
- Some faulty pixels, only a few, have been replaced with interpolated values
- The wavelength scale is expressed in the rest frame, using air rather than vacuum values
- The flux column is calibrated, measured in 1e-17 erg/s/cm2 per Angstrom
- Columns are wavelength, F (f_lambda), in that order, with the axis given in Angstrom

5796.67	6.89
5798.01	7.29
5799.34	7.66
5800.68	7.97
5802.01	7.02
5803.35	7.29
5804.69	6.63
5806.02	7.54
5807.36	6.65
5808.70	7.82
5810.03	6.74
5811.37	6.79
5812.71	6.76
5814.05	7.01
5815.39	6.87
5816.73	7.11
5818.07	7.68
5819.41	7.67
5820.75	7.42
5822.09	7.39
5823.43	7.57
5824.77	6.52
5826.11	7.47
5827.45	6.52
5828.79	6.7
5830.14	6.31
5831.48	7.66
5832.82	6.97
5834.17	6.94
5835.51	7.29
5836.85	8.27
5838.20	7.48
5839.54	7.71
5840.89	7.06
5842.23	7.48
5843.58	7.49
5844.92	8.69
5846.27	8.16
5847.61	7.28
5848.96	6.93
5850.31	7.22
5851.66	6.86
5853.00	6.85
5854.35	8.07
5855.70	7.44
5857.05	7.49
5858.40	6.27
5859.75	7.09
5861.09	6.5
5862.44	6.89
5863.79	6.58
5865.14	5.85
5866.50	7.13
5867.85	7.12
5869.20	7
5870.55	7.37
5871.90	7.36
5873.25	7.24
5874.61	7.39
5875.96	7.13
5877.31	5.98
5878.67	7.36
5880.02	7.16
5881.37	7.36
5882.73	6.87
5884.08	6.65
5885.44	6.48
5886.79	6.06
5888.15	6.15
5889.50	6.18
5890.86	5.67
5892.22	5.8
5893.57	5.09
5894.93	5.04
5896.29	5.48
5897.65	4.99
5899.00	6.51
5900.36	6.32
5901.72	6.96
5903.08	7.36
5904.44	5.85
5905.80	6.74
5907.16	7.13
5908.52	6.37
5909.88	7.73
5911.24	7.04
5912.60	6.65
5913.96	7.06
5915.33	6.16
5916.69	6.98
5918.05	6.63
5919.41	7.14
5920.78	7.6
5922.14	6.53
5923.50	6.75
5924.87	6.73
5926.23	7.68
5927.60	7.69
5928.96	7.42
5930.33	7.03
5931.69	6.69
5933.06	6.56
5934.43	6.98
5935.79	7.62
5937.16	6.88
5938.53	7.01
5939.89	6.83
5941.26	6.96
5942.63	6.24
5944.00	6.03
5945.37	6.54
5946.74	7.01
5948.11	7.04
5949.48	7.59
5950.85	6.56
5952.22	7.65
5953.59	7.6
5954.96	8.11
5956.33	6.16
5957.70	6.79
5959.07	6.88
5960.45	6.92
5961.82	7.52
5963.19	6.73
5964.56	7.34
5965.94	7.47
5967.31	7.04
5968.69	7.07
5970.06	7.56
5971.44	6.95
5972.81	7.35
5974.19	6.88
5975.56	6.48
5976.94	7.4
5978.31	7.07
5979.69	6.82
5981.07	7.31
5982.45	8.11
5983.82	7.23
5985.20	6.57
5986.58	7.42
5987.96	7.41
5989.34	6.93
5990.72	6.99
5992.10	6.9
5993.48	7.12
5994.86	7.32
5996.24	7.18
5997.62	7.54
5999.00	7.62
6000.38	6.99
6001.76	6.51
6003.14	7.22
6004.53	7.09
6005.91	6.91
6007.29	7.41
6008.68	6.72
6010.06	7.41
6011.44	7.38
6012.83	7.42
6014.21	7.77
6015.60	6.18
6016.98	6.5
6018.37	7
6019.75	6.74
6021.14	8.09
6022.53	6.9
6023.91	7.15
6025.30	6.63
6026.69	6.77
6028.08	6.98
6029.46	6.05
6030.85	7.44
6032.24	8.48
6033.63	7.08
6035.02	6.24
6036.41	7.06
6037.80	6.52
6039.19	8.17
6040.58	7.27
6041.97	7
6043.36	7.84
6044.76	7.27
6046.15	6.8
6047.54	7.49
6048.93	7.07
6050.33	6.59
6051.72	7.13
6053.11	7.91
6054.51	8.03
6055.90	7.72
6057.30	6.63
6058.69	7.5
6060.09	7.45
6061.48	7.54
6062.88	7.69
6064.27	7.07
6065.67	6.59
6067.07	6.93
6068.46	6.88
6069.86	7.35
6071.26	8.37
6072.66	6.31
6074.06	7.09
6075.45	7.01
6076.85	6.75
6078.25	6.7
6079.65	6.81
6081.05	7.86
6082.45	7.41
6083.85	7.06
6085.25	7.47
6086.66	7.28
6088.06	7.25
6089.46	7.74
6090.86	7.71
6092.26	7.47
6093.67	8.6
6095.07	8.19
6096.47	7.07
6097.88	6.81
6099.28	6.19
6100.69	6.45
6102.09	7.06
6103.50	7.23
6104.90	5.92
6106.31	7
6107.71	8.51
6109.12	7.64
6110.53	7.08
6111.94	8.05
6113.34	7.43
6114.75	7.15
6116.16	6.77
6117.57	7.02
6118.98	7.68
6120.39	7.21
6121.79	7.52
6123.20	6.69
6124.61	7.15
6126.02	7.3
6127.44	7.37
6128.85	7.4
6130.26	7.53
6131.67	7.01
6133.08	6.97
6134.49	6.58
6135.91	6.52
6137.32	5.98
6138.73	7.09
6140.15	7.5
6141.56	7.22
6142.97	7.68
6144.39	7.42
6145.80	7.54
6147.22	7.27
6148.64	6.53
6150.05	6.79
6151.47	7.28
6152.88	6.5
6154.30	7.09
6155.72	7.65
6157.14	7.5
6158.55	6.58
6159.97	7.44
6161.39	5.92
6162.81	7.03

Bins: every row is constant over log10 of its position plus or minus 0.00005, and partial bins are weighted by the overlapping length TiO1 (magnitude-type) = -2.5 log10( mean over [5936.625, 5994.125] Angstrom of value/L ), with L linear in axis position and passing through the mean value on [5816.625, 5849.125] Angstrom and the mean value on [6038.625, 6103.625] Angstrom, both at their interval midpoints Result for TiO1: 0.04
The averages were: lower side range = 7.36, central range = 7.06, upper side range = 7.27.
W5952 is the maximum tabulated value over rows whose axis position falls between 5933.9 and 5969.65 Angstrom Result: 8.11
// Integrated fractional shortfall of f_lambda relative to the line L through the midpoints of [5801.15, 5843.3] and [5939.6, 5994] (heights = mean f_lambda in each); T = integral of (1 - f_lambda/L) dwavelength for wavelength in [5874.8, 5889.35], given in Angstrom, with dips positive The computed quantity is 0.84 Angstrom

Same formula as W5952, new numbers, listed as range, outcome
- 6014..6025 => 8.09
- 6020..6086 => 8.48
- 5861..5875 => 7.39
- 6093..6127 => 8.6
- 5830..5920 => 8.69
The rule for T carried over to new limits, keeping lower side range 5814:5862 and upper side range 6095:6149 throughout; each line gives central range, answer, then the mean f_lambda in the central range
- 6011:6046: 0.3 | 7.11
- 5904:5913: 0.5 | 6.82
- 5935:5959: 0.8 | 6.98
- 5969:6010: 0.3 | 7.14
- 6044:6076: -0.3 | 7.24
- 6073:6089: 0.0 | 7.14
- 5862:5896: 3.1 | 6.58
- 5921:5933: 0.3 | 7.06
